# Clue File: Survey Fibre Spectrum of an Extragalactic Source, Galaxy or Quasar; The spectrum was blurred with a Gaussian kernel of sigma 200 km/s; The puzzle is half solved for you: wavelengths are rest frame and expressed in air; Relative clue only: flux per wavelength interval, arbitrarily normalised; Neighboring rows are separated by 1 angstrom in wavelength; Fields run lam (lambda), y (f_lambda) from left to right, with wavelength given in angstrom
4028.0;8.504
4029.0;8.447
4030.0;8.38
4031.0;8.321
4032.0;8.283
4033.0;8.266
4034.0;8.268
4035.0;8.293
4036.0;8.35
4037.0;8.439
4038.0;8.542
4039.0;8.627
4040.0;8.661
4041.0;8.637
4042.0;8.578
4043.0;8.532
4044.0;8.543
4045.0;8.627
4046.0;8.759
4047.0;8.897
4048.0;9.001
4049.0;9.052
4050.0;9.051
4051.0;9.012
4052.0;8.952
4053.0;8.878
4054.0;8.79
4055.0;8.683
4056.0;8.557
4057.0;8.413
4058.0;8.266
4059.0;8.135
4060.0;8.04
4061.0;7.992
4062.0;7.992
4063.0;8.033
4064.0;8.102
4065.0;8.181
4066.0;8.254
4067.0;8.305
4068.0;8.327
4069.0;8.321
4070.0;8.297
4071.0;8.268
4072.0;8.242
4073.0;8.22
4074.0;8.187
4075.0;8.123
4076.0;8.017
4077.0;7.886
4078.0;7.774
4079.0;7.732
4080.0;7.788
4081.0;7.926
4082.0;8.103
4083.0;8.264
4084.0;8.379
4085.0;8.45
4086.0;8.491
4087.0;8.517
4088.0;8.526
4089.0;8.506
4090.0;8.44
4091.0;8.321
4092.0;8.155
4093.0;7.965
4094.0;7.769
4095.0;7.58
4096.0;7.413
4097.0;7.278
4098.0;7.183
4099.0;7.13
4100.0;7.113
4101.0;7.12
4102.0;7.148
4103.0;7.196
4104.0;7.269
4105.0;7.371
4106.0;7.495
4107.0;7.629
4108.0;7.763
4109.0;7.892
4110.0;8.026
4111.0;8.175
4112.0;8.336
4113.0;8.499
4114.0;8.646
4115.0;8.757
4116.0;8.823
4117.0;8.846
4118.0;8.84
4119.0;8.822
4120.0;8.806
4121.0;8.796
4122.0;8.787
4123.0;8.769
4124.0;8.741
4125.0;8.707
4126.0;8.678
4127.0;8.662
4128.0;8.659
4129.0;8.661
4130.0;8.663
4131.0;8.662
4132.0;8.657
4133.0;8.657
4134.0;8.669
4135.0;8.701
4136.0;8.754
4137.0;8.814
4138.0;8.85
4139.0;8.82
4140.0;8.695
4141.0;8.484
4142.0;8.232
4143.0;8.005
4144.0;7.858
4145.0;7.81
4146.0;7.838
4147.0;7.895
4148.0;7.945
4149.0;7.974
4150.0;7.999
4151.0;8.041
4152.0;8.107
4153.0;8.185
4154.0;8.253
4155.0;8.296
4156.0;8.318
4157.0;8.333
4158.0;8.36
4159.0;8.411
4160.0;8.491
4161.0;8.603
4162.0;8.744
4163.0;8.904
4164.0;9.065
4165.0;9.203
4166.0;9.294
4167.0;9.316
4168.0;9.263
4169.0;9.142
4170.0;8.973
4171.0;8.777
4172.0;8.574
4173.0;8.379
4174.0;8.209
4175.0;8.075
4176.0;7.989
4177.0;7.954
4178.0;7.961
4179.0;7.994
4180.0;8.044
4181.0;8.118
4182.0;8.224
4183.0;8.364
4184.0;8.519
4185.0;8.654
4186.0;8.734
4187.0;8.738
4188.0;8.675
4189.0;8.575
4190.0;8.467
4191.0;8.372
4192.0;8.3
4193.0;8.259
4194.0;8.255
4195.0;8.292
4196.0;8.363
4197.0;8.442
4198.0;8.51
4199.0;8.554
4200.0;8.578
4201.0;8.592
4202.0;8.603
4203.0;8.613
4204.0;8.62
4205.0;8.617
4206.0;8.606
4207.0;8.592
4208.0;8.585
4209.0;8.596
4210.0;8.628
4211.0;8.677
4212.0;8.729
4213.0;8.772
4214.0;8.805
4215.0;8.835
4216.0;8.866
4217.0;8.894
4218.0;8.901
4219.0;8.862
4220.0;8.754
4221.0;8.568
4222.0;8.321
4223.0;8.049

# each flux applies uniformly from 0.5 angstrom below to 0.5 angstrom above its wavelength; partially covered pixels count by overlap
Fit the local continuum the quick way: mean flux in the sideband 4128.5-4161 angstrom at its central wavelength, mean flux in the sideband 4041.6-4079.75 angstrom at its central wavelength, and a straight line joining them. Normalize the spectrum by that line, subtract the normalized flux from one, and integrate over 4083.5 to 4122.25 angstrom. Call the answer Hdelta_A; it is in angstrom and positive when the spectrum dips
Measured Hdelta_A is 1.49 angstrom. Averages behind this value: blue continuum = 8.39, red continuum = 8.36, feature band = 8.05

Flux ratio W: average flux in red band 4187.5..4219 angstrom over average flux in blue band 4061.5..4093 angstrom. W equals 1.0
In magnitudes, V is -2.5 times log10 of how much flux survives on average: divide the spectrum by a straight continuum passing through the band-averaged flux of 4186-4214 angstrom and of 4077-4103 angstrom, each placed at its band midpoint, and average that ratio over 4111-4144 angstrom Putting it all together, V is -0.07 mag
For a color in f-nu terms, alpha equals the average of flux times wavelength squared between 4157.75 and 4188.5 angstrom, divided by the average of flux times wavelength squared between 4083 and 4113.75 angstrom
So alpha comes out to 1.1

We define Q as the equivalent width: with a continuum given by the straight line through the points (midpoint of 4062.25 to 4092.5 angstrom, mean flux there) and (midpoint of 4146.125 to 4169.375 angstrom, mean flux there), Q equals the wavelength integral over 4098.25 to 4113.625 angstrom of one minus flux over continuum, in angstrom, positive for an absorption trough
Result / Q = 1.3 angstrom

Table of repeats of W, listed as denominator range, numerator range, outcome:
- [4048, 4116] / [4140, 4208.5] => 1.04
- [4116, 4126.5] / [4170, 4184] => 0.94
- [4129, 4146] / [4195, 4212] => 1.01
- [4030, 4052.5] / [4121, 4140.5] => 1.01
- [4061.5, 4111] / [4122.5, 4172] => 1.08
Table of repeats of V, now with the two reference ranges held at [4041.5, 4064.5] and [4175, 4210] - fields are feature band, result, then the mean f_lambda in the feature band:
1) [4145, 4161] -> 0.038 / 8.17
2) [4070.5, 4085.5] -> 0.058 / 8.09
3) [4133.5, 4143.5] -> -0.016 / 8.6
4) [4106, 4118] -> 0.026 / 8.3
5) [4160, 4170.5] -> -0.072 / 9.02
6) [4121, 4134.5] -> -0.026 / 8.69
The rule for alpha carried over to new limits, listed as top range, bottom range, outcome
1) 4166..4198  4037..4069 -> 1.06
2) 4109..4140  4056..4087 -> 1.09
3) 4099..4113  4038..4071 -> 0.92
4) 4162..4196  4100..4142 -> 1.05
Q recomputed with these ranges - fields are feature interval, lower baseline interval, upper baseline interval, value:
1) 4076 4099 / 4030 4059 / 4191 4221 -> 1.6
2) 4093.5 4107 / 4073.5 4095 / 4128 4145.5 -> 1.5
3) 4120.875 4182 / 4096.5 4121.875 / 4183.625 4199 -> -1.9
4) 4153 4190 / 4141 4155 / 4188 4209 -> -1.3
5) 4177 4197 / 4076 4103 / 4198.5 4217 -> 0.4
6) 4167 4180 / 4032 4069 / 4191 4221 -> 0.2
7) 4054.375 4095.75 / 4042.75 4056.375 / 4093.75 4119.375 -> 1.0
